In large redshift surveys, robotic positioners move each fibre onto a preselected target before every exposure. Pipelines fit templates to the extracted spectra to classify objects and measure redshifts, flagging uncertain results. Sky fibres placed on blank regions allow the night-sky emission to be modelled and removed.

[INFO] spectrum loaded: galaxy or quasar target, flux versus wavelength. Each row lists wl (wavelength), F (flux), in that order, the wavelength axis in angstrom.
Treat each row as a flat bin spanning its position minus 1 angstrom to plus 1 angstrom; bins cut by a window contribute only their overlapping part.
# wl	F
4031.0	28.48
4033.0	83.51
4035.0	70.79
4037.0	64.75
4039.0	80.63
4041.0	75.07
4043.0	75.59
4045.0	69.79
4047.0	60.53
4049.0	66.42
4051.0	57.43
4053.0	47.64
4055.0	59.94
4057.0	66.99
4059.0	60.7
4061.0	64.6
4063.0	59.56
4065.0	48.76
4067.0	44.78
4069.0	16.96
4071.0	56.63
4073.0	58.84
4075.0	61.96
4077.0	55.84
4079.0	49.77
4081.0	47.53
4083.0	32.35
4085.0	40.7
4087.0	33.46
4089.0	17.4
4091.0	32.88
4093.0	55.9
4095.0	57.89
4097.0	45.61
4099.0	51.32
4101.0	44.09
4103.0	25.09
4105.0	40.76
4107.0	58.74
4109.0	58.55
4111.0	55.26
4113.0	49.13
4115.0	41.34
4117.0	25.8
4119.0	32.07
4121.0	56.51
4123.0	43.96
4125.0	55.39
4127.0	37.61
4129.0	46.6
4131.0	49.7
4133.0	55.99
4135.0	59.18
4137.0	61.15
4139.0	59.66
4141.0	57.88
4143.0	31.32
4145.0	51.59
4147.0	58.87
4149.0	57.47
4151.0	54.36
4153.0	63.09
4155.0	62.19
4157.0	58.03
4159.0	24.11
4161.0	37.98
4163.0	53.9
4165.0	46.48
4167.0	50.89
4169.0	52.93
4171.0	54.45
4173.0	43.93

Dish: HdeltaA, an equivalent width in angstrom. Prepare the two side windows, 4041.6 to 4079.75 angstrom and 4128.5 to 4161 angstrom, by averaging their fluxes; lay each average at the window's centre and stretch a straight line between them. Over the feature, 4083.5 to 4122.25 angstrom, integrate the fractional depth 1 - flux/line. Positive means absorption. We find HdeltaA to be 8.3 angstrom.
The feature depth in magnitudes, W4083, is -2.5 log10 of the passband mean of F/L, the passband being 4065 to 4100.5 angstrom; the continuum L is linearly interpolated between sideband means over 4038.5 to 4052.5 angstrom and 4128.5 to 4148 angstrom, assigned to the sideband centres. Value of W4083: 0.36 mag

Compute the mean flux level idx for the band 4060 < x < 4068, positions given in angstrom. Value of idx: 54.4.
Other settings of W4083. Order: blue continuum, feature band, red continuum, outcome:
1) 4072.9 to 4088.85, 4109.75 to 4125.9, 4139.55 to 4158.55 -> 0.12 mag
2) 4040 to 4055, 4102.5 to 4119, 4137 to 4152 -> 0.28 mag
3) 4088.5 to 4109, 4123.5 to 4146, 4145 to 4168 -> -0.05 mag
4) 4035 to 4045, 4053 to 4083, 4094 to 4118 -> 0.17 mag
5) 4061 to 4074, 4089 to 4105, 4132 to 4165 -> 0.18 mag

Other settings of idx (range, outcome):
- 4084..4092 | 31.1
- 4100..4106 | 36.6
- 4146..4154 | 58.4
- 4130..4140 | 57.1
